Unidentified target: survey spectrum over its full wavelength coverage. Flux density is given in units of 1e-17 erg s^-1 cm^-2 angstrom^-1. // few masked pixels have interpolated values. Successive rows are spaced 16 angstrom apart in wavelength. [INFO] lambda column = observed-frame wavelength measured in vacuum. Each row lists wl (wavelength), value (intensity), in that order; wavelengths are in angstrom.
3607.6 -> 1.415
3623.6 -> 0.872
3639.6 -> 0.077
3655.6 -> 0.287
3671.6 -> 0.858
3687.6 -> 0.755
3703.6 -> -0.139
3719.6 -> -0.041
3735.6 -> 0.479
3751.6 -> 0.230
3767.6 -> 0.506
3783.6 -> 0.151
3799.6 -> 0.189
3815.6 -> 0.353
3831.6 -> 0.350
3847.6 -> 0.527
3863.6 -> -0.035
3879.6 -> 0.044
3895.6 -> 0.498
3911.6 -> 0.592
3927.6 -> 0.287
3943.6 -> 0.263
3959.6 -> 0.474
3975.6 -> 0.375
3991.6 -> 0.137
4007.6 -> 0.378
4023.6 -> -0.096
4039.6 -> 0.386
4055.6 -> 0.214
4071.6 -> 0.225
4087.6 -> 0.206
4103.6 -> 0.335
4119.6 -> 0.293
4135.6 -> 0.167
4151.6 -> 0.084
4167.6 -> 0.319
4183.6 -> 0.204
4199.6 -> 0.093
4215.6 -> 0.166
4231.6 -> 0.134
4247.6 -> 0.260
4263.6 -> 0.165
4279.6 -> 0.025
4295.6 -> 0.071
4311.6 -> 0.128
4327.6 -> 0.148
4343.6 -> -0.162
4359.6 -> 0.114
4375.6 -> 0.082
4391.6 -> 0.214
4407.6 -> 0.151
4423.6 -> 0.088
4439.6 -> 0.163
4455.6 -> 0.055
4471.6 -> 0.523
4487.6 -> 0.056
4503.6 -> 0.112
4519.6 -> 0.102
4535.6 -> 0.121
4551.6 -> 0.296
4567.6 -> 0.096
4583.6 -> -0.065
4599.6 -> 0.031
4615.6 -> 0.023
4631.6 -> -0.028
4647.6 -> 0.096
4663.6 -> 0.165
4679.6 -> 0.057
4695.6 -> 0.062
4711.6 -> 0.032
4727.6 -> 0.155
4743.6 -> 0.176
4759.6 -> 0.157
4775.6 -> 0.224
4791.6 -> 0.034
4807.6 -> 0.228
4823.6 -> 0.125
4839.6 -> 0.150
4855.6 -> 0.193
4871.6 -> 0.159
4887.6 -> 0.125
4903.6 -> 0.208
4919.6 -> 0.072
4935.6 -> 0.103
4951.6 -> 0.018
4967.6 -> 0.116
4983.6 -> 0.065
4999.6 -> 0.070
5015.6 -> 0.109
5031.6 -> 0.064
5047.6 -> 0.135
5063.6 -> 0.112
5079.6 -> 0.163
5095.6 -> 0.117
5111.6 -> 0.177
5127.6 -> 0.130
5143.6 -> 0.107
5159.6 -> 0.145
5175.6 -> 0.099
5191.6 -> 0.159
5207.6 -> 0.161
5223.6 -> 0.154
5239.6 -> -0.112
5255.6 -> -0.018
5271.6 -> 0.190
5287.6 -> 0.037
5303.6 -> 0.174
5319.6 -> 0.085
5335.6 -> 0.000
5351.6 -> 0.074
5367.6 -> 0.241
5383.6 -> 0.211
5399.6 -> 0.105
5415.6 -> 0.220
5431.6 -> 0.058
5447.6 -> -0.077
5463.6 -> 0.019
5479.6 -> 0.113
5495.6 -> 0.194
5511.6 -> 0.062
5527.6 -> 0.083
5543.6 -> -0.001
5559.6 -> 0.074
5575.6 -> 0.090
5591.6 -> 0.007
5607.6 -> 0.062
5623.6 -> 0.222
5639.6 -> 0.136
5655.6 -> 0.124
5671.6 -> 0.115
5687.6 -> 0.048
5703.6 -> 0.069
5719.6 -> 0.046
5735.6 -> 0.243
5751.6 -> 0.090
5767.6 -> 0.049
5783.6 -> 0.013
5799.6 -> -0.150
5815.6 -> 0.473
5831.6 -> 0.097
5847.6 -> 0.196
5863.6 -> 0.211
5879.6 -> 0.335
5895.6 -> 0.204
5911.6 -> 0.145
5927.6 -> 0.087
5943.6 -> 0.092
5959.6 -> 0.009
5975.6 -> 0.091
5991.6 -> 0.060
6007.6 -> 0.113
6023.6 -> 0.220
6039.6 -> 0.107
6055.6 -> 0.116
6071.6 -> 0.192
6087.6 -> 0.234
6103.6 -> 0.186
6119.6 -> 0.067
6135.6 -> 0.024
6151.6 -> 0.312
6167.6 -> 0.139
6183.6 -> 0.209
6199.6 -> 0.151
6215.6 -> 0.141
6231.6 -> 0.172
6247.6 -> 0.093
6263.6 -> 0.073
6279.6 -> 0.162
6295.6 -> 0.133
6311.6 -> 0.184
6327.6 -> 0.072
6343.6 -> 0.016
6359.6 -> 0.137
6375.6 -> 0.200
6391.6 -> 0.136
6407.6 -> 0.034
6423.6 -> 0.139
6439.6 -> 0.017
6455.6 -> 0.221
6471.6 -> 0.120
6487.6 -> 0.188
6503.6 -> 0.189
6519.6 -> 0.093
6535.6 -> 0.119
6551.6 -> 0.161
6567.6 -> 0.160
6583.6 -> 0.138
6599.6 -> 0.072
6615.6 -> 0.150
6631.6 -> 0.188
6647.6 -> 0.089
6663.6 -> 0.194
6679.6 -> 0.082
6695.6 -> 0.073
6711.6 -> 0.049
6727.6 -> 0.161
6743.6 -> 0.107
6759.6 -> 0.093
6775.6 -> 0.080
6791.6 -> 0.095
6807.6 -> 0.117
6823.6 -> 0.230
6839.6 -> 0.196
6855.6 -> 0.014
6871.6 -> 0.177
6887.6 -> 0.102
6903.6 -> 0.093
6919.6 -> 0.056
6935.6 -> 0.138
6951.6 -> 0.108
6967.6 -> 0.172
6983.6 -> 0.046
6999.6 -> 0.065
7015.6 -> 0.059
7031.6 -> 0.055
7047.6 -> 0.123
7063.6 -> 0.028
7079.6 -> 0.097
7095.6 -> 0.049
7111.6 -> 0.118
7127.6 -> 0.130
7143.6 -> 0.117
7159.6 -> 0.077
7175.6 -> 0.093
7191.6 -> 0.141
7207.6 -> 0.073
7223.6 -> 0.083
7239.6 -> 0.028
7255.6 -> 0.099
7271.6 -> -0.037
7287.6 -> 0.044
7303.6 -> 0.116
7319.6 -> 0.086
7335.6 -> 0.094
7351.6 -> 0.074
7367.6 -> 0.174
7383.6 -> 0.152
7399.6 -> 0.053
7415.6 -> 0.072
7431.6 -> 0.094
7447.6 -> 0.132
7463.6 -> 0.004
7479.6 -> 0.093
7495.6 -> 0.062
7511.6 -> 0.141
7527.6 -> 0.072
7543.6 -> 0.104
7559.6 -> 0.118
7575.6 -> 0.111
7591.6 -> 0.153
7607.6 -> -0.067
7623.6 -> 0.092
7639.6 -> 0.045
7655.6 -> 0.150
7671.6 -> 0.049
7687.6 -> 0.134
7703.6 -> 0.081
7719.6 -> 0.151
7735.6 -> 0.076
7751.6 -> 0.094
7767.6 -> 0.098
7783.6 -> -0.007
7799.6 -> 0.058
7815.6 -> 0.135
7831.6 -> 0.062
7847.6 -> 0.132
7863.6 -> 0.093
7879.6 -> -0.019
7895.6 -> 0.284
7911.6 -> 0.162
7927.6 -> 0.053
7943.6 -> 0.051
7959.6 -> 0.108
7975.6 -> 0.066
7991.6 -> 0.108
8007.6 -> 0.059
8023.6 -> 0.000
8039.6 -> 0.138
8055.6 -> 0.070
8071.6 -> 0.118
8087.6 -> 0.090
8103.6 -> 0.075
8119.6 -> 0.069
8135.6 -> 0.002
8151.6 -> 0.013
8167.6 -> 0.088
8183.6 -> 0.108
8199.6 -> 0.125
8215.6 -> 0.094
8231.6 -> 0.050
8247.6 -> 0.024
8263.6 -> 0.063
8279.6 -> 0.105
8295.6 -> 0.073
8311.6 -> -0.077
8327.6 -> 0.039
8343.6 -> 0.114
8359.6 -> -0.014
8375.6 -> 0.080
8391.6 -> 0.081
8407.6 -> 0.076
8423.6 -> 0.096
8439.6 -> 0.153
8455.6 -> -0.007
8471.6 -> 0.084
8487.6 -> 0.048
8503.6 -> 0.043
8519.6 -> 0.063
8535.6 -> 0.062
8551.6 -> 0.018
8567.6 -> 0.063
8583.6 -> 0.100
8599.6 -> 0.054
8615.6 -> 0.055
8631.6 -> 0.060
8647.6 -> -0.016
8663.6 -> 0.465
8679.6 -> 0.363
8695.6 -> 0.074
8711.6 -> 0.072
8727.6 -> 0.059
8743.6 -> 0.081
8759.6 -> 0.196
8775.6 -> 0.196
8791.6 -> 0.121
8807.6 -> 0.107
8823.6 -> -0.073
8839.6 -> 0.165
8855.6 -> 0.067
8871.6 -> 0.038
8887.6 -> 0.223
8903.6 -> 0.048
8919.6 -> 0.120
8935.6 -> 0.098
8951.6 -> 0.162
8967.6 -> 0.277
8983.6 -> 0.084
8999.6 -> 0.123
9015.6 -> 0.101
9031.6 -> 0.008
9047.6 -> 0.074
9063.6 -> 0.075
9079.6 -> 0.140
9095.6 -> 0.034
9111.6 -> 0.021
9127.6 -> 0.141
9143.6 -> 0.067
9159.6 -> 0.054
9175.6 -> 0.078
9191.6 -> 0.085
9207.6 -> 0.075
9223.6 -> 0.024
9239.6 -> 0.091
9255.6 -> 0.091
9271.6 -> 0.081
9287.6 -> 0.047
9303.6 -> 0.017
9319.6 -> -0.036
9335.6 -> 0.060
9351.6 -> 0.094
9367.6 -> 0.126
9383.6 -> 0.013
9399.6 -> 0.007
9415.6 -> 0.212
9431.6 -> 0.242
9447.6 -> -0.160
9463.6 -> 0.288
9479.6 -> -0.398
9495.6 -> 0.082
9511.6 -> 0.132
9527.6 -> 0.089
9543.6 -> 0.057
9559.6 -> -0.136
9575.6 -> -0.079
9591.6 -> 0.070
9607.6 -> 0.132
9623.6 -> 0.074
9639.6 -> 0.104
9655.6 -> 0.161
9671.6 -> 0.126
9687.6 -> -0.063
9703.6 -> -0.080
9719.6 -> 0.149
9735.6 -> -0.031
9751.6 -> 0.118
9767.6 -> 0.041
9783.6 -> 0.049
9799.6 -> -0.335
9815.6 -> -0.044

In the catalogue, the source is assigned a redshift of 1.33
